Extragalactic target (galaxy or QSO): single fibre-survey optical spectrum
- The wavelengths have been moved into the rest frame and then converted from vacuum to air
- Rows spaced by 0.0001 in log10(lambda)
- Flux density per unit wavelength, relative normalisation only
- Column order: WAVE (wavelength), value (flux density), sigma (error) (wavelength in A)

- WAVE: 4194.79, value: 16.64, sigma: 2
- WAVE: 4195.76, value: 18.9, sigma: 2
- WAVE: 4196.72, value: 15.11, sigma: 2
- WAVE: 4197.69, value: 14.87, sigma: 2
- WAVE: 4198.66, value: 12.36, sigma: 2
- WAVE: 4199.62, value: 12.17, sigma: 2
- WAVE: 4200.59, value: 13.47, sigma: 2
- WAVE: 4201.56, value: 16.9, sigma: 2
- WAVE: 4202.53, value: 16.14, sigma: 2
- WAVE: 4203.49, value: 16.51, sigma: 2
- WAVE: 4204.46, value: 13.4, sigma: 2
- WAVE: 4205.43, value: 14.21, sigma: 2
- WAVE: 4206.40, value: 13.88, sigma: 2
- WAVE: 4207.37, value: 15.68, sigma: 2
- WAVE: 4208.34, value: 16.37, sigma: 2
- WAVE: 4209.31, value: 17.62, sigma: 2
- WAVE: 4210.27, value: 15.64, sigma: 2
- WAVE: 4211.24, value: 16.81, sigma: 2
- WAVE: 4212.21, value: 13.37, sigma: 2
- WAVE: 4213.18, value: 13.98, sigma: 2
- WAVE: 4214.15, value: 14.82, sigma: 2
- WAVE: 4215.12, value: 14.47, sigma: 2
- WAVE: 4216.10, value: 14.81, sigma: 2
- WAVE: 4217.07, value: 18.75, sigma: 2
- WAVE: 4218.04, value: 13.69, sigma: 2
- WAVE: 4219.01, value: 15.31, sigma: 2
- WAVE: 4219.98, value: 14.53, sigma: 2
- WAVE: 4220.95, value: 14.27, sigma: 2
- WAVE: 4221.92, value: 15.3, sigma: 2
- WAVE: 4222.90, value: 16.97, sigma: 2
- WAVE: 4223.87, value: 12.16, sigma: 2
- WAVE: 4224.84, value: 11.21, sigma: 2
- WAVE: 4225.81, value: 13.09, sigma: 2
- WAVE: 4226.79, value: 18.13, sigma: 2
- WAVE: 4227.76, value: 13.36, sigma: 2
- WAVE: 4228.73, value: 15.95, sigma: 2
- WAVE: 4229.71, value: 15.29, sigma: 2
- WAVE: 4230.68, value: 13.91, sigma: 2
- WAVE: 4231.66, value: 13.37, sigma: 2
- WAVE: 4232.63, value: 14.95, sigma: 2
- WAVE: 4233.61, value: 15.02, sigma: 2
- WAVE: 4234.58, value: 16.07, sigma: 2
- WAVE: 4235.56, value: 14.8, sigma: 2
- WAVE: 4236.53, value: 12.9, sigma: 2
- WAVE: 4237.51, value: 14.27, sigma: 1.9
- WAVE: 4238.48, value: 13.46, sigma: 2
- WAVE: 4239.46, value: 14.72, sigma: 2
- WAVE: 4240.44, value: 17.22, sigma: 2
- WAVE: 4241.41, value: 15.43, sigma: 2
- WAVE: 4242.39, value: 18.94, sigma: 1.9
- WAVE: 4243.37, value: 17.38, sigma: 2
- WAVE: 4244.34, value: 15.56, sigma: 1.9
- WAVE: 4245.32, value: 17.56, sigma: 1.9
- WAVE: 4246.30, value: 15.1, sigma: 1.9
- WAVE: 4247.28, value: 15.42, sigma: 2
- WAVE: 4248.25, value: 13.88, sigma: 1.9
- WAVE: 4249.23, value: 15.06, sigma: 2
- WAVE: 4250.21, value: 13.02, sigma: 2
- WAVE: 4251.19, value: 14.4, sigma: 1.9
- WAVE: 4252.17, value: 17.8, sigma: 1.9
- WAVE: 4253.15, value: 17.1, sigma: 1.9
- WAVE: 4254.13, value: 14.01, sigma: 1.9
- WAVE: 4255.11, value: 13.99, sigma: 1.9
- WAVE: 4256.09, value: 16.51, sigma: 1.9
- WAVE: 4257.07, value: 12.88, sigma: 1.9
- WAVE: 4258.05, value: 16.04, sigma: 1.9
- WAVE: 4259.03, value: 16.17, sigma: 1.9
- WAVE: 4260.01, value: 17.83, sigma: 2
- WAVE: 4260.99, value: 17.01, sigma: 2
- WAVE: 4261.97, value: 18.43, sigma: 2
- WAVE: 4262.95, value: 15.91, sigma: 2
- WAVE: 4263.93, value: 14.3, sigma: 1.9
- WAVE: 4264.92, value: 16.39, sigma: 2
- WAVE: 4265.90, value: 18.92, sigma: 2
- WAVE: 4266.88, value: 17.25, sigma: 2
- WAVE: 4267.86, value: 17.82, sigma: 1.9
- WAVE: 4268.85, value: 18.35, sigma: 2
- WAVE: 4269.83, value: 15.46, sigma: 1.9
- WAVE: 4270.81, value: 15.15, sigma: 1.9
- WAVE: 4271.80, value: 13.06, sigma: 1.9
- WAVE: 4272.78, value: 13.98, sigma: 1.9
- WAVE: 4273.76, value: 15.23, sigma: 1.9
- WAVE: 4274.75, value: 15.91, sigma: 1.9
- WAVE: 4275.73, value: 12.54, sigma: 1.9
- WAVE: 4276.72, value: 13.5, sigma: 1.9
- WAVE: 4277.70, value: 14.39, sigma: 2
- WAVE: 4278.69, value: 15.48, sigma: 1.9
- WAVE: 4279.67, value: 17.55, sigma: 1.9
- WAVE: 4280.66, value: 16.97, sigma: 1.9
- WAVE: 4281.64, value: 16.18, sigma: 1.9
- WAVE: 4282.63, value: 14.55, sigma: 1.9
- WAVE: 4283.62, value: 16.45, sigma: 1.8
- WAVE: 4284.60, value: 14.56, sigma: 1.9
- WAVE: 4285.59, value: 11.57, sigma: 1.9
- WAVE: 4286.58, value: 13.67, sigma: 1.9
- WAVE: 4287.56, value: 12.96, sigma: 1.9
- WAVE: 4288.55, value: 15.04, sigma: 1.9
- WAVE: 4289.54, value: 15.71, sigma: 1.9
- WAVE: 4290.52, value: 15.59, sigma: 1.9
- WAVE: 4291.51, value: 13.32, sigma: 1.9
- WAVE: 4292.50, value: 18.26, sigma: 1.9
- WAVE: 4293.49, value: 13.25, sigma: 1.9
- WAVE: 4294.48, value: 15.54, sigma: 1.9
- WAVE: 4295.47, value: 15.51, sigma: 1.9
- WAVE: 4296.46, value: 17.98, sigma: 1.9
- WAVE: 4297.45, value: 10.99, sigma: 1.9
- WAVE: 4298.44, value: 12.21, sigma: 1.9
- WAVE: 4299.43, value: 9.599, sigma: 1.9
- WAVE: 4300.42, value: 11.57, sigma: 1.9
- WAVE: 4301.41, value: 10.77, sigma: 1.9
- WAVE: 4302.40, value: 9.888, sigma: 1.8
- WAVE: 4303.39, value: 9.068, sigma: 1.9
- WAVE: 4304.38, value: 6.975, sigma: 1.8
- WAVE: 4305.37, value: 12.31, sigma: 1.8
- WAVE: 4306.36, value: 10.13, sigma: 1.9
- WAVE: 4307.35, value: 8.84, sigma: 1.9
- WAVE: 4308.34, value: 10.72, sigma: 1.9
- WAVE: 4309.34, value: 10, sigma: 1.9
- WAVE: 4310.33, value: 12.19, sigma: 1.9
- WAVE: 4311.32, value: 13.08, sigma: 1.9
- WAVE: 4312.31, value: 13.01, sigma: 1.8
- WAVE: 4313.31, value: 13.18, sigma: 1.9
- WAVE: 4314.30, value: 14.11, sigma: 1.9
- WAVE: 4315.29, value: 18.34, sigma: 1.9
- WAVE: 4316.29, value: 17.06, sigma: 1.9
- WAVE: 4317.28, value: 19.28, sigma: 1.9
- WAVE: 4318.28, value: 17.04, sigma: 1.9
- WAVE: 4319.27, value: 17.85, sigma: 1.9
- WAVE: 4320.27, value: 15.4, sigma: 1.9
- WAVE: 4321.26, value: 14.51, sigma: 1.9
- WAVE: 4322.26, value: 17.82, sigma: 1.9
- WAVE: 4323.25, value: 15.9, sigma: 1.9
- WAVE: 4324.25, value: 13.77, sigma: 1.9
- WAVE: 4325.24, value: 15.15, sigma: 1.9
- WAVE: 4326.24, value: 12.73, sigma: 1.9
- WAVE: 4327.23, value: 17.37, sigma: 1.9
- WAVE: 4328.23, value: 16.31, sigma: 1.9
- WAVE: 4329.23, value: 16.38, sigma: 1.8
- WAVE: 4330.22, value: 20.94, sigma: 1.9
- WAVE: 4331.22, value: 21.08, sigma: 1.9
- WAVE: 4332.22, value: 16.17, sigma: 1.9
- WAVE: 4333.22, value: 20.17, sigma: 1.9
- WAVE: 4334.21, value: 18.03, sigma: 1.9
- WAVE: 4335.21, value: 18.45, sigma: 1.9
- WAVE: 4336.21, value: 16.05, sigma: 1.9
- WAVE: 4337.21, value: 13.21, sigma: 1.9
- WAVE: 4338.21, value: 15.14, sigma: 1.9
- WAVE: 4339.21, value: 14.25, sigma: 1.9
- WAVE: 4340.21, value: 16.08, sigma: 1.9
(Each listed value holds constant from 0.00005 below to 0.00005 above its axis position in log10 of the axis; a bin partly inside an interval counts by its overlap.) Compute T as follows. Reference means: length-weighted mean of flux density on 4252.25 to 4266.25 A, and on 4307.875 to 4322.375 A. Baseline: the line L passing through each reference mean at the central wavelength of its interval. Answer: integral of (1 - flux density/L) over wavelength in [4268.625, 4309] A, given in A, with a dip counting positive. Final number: 4.8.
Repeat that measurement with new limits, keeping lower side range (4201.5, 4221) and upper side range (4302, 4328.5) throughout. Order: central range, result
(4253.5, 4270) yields -2.03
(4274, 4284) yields -0.72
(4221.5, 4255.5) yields -0.39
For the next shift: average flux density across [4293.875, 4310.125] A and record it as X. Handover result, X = 11.4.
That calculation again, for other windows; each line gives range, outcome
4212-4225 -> 14.7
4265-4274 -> 16.2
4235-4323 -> 14.7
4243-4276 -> 15.8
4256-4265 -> 16.1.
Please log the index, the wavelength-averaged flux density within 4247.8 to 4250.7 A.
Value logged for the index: 14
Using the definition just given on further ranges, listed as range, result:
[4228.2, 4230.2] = 15.6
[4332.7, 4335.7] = 18.9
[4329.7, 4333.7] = 19.6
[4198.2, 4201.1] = 12.7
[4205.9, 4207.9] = 14.8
